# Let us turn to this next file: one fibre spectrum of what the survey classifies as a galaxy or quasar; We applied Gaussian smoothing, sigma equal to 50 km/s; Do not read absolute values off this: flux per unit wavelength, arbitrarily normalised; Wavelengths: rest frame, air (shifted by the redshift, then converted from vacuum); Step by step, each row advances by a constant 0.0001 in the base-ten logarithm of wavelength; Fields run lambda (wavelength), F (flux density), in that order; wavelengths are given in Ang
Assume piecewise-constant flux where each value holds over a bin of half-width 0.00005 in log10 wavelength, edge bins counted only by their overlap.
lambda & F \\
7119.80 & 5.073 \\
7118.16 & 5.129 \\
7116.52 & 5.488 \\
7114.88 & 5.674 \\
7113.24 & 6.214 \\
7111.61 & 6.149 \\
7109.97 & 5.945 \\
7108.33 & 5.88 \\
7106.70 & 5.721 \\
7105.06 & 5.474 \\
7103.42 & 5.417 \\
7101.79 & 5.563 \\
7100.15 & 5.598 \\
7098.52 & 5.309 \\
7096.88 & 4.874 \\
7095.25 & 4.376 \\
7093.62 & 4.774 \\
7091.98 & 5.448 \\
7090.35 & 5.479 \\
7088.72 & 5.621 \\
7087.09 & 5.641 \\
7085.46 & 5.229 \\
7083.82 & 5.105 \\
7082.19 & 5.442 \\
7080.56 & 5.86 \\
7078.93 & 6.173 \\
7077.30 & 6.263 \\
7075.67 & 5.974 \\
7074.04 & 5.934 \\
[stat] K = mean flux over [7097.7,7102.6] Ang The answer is 5.49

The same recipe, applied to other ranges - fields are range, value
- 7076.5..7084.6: 5.77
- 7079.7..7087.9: 5.46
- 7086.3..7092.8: 5.55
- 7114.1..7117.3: 5.58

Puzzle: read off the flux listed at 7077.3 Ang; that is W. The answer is 6.263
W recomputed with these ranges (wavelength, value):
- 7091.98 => 5.448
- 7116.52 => 5.488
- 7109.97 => 5.945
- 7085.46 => 5.229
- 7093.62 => 4.774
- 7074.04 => 5.934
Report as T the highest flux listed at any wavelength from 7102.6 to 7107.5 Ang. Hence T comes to 5.721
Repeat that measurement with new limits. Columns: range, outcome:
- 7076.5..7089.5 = 6.263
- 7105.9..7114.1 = 6.214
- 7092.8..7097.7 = 4.874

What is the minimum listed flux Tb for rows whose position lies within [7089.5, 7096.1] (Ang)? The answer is 4.376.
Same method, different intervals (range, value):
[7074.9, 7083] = 5.442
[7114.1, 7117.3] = 5.488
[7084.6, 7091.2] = 5.229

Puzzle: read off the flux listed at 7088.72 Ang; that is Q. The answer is 5.621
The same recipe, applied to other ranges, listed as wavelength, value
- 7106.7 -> 5.721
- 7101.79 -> 5.563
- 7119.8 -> 5.073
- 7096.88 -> 4.874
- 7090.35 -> 5.479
